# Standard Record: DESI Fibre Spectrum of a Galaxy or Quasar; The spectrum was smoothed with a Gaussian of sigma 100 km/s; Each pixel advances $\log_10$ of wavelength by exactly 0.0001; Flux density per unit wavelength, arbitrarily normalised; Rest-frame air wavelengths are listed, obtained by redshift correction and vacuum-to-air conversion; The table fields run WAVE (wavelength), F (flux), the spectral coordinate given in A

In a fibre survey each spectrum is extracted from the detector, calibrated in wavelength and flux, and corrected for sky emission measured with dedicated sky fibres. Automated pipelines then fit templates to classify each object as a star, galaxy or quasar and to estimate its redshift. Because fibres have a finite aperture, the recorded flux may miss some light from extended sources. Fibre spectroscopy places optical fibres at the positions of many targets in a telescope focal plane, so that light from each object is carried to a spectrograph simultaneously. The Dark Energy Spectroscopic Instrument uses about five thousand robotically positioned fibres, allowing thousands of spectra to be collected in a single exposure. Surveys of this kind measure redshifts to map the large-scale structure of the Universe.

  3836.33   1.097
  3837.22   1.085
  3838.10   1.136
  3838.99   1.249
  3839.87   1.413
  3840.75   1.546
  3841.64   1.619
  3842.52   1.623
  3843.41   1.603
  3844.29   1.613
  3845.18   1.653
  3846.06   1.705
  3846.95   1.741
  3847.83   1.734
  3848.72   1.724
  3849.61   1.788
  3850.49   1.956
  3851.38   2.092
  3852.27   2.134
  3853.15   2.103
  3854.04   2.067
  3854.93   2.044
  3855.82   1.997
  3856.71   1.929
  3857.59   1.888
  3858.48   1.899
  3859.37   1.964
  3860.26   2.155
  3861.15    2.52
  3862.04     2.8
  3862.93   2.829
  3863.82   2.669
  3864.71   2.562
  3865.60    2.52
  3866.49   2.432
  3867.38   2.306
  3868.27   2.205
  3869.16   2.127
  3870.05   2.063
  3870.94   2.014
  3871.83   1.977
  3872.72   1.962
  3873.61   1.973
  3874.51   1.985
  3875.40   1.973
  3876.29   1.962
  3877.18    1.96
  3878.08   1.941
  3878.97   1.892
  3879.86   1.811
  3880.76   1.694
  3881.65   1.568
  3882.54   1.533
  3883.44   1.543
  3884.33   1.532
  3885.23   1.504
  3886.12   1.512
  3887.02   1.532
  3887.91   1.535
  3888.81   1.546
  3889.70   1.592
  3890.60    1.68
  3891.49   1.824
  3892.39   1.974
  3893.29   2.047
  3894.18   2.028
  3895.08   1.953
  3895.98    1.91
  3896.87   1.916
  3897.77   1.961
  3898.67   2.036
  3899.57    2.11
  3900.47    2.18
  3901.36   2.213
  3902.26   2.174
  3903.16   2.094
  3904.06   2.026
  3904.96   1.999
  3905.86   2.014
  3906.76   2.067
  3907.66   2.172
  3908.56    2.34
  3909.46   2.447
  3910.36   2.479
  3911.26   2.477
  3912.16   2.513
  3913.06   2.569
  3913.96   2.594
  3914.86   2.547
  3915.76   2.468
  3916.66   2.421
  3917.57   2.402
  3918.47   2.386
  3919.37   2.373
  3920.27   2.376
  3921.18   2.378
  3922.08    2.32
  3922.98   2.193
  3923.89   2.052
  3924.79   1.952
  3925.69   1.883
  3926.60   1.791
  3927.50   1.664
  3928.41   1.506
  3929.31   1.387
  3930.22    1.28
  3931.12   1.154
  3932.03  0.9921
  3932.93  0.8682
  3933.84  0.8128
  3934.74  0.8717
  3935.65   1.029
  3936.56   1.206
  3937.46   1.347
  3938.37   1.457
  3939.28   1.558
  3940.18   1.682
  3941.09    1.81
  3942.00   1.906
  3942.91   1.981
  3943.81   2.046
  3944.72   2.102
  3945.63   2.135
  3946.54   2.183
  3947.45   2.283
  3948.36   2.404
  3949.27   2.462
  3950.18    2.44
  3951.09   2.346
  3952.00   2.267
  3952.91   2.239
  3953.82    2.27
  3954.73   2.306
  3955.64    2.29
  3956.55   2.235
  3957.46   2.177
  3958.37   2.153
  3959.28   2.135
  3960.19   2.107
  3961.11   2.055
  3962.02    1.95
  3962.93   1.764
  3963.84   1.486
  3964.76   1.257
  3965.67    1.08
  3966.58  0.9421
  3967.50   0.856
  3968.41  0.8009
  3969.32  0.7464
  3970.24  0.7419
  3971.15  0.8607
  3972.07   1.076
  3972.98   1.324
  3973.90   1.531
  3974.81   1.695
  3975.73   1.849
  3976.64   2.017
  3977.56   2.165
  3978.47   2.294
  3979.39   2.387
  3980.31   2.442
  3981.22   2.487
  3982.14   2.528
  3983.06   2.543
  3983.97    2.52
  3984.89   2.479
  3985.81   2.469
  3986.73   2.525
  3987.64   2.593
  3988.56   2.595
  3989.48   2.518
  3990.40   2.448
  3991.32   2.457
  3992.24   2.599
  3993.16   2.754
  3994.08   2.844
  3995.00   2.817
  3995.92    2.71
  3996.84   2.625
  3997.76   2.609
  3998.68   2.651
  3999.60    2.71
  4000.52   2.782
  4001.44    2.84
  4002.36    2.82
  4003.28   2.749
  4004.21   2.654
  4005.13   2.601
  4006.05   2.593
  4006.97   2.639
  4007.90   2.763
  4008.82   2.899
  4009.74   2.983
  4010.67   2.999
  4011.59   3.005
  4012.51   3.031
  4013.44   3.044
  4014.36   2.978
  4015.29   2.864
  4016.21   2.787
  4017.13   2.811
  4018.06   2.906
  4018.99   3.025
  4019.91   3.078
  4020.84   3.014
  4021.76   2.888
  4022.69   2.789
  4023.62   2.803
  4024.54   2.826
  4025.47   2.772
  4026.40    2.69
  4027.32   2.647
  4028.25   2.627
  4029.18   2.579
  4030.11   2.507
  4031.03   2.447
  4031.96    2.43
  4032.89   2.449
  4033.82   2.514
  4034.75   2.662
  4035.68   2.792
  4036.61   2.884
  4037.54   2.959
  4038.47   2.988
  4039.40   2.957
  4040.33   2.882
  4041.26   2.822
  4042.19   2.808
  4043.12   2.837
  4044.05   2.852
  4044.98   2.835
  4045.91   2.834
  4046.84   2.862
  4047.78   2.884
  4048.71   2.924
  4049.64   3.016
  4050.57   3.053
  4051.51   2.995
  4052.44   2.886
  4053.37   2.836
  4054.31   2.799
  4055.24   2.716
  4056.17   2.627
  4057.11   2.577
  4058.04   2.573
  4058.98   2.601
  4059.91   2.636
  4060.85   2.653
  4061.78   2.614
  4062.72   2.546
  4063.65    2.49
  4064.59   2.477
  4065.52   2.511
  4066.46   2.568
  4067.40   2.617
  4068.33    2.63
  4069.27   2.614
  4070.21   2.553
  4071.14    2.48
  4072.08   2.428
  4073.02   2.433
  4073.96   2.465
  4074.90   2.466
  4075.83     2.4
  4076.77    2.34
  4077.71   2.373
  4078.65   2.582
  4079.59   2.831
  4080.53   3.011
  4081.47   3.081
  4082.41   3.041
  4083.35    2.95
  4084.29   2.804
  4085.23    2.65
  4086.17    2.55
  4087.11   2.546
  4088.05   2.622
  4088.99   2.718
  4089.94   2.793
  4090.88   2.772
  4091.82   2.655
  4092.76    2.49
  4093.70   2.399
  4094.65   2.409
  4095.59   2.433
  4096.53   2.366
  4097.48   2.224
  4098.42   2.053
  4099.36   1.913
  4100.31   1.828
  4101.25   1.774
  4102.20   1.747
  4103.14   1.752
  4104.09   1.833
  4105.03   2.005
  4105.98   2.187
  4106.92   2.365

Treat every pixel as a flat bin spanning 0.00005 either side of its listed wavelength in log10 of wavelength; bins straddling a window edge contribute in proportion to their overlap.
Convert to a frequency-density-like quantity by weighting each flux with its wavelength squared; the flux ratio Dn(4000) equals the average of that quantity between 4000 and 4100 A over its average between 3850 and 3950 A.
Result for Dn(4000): 1.48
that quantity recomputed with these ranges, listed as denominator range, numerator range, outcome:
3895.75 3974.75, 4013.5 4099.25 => 1.53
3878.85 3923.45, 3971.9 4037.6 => 1.34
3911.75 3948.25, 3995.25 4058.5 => 1.57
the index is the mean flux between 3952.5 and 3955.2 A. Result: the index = 2.27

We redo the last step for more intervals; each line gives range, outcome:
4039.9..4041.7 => 2.85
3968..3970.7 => 0.763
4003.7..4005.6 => 2.62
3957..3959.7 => 2.16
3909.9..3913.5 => 2.51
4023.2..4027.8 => 2.75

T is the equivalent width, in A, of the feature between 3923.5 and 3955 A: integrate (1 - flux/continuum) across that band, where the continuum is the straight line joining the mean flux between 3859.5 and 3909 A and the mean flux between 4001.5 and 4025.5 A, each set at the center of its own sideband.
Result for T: 8.2 A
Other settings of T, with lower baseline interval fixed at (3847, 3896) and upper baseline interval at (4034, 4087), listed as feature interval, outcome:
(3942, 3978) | 7.7 A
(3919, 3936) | 4.4 A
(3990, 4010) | -1.8 A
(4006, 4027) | -2.8 A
